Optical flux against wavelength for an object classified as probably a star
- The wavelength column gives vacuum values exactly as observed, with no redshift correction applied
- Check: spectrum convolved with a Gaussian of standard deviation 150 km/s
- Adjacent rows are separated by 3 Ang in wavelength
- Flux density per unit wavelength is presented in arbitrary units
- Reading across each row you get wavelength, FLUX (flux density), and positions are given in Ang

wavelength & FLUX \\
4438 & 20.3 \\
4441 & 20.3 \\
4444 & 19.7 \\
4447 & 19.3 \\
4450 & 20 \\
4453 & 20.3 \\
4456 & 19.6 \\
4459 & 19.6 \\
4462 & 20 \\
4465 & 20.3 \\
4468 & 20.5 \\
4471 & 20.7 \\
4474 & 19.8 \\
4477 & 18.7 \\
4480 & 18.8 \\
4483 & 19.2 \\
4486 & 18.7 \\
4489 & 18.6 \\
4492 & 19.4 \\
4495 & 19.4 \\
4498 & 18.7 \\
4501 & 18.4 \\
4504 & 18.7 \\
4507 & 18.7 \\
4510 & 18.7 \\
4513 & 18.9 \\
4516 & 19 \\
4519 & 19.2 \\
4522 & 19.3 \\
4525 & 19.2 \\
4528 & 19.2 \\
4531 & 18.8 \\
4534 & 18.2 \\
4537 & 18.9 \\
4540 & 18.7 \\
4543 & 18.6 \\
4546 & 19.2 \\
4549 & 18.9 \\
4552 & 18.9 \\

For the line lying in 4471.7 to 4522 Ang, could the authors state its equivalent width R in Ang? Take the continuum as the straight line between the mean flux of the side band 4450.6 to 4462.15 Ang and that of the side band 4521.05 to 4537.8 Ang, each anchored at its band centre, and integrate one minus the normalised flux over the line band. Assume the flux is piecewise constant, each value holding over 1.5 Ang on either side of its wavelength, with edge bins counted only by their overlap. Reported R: 1.0 Ang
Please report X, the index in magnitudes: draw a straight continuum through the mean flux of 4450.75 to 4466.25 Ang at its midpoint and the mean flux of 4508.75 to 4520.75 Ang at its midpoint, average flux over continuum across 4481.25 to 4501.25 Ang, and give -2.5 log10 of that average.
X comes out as 0.02 mag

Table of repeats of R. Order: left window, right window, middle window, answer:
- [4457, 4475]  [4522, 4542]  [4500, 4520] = 0.5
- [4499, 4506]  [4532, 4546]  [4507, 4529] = -0.5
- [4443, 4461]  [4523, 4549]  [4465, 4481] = -0.2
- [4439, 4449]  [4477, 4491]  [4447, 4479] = -0.9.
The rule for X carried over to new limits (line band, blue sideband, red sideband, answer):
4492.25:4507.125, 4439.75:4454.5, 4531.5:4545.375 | 0.02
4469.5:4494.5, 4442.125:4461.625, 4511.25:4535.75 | 0.01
